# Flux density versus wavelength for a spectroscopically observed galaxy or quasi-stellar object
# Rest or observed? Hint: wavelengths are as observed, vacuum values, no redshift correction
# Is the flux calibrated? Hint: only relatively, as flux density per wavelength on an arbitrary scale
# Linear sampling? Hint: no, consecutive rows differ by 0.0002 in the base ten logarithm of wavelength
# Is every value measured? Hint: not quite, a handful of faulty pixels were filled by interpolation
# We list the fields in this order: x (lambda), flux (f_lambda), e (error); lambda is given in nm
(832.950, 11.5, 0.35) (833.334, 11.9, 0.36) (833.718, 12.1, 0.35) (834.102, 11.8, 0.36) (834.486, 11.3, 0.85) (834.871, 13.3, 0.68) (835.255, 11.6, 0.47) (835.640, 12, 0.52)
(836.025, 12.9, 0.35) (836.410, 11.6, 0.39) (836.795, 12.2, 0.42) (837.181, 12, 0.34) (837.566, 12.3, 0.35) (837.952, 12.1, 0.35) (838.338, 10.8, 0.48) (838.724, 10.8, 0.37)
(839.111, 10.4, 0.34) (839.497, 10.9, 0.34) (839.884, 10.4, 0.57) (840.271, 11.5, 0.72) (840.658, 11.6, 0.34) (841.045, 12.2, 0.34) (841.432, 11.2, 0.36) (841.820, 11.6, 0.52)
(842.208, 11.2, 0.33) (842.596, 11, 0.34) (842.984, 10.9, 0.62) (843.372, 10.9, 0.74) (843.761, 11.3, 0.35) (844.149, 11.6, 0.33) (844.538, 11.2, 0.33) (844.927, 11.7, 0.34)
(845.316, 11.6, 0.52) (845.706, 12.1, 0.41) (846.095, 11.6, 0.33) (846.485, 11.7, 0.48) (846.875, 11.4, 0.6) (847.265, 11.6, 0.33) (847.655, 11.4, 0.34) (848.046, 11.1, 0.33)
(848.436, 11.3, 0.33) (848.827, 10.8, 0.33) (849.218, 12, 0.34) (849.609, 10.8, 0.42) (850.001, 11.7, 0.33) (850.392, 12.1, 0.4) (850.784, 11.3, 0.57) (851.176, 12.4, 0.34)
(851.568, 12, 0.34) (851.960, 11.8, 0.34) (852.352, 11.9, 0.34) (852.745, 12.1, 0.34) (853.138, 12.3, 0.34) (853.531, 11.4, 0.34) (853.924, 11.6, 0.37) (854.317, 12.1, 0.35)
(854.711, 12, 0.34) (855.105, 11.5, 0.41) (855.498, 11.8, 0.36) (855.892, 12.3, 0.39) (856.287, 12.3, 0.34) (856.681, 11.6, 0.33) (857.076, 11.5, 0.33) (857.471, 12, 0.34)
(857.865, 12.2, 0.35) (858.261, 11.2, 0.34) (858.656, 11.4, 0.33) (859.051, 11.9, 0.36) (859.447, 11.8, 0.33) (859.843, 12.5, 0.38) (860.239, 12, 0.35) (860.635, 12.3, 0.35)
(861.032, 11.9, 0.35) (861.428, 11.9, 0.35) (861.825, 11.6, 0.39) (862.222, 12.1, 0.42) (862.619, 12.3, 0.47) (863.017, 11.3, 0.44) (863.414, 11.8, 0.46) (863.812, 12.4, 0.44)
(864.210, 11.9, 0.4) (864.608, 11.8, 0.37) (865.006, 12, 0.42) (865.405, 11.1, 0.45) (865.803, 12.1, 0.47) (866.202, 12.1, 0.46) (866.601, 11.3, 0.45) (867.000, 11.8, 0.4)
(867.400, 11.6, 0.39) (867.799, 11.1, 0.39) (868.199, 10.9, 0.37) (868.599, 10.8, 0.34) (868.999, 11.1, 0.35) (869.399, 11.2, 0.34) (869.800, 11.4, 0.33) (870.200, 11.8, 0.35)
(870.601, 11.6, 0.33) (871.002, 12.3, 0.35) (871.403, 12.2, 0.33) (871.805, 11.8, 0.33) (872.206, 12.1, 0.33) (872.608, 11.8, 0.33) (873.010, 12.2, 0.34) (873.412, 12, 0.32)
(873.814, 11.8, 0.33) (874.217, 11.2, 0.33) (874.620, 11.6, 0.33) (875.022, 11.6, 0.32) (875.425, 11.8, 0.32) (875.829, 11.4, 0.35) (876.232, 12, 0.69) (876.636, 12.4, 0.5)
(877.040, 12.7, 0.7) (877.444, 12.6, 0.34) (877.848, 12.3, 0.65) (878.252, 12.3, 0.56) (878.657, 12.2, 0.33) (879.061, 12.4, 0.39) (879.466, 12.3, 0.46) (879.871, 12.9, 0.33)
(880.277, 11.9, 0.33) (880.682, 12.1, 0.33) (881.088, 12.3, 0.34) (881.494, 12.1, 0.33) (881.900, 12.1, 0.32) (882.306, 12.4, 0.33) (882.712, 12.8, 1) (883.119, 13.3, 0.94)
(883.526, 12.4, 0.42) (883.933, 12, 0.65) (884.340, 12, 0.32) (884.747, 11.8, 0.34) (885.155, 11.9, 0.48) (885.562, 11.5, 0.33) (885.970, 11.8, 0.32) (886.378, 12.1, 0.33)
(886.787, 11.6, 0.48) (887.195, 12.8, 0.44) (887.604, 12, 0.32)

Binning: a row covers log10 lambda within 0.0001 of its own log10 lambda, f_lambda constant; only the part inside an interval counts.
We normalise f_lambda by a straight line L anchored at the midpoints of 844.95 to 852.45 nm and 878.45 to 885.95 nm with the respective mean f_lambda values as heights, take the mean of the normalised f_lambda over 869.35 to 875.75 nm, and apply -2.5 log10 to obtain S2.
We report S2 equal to 0.02 mag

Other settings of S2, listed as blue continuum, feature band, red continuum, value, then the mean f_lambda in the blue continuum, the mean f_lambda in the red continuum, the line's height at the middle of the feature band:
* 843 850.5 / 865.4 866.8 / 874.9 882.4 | 0.016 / 11.4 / 12.2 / 11.9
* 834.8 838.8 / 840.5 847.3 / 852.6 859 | 0.042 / 12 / 11.8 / 11.9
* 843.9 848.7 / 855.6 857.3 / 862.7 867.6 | -0.024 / 11.5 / 11.8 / 11.7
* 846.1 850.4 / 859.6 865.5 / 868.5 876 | -0.033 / 11.4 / 11.7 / 11.6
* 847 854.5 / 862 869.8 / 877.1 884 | 0.039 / 11.7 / 12.4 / 12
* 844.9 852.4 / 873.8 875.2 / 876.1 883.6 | 0.068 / 11.6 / 12.4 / 12.3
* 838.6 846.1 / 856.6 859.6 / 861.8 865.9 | 0.000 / 11.3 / 11.9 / 11.7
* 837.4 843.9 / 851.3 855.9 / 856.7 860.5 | -0.021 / 11.2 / 11.8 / 11.7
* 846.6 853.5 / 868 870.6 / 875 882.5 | 0.074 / 11.6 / 12.2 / 12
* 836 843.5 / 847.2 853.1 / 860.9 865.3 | -0.002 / 11.4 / 11.9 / 11.6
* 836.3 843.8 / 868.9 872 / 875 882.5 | 0.031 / 11.3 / 12.2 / 12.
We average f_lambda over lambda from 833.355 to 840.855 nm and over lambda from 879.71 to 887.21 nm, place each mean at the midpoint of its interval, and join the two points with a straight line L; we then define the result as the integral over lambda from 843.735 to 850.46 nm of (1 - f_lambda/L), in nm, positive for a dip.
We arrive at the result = 0.16 nm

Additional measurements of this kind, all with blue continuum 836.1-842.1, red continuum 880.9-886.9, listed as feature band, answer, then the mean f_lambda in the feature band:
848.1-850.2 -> 0.06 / 11.3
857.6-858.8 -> 0.01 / 11.6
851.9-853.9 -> -0.04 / 11.9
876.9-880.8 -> -0.10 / 12.4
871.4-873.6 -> 0.00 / 12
